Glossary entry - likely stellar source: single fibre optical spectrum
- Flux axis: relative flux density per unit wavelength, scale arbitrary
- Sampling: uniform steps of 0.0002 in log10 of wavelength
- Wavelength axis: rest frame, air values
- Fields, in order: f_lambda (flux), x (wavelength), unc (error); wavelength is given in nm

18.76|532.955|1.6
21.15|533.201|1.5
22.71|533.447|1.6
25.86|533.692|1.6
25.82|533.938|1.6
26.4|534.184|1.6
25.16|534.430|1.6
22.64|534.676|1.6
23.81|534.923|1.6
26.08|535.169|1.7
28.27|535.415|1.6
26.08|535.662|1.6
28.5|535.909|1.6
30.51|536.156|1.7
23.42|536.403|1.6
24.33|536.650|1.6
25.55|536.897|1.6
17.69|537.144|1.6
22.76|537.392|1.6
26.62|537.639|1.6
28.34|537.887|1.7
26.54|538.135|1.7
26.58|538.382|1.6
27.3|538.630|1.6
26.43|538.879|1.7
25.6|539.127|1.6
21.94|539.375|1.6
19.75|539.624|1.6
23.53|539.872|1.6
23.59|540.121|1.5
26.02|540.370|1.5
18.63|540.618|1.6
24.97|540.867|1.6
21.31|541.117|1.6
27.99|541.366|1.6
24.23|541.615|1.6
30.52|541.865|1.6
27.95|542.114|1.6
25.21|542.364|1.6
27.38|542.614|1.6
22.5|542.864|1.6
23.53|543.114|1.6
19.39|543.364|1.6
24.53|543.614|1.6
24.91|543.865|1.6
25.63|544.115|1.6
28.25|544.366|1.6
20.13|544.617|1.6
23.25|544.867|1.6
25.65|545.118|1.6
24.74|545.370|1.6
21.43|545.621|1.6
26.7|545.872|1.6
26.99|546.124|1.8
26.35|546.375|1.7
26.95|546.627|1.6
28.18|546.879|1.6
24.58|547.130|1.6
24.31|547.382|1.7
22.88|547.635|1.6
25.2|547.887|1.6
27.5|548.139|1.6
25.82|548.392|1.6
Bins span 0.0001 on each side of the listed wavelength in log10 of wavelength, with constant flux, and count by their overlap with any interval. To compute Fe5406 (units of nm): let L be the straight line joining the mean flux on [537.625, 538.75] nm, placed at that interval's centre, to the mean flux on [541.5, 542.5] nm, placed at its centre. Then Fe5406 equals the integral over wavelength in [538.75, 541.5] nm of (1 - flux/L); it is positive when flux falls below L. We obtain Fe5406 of 0.35 nm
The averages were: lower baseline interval 27.1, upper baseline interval 27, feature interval 23.6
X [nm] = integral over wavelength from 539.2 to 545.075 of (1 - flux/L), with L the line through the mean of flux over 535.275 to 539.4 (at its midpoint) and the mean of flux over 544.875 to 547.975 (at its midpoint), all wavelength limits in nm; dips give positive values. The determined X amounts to 0.304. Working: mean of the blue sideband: 25.8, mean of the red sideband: 25.2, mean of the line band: 24.2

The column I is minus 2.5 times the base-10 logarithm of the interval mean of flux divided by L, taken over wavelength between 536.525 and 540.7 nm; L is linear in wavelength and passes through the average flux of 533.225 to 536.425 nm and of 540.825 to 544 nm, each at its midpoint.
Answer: 0.048 mag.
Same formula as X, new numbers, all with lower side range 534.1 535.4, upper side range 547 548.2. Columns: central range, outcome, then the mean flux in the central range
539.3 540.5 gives 0.095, 23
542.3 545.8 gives 0.113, 24.1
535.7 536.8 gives -0.069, 26.6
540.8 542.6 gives -0.089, 26.1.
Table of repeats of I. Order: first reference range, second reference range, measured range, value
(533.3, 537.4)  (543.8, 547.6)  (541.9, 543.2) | -0.03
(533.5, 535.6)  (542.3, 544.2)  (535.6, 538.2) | -0.02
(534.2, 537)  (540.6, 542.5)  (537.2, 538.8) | -0.01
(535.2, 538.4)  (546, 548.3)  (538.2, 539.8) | 0.05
